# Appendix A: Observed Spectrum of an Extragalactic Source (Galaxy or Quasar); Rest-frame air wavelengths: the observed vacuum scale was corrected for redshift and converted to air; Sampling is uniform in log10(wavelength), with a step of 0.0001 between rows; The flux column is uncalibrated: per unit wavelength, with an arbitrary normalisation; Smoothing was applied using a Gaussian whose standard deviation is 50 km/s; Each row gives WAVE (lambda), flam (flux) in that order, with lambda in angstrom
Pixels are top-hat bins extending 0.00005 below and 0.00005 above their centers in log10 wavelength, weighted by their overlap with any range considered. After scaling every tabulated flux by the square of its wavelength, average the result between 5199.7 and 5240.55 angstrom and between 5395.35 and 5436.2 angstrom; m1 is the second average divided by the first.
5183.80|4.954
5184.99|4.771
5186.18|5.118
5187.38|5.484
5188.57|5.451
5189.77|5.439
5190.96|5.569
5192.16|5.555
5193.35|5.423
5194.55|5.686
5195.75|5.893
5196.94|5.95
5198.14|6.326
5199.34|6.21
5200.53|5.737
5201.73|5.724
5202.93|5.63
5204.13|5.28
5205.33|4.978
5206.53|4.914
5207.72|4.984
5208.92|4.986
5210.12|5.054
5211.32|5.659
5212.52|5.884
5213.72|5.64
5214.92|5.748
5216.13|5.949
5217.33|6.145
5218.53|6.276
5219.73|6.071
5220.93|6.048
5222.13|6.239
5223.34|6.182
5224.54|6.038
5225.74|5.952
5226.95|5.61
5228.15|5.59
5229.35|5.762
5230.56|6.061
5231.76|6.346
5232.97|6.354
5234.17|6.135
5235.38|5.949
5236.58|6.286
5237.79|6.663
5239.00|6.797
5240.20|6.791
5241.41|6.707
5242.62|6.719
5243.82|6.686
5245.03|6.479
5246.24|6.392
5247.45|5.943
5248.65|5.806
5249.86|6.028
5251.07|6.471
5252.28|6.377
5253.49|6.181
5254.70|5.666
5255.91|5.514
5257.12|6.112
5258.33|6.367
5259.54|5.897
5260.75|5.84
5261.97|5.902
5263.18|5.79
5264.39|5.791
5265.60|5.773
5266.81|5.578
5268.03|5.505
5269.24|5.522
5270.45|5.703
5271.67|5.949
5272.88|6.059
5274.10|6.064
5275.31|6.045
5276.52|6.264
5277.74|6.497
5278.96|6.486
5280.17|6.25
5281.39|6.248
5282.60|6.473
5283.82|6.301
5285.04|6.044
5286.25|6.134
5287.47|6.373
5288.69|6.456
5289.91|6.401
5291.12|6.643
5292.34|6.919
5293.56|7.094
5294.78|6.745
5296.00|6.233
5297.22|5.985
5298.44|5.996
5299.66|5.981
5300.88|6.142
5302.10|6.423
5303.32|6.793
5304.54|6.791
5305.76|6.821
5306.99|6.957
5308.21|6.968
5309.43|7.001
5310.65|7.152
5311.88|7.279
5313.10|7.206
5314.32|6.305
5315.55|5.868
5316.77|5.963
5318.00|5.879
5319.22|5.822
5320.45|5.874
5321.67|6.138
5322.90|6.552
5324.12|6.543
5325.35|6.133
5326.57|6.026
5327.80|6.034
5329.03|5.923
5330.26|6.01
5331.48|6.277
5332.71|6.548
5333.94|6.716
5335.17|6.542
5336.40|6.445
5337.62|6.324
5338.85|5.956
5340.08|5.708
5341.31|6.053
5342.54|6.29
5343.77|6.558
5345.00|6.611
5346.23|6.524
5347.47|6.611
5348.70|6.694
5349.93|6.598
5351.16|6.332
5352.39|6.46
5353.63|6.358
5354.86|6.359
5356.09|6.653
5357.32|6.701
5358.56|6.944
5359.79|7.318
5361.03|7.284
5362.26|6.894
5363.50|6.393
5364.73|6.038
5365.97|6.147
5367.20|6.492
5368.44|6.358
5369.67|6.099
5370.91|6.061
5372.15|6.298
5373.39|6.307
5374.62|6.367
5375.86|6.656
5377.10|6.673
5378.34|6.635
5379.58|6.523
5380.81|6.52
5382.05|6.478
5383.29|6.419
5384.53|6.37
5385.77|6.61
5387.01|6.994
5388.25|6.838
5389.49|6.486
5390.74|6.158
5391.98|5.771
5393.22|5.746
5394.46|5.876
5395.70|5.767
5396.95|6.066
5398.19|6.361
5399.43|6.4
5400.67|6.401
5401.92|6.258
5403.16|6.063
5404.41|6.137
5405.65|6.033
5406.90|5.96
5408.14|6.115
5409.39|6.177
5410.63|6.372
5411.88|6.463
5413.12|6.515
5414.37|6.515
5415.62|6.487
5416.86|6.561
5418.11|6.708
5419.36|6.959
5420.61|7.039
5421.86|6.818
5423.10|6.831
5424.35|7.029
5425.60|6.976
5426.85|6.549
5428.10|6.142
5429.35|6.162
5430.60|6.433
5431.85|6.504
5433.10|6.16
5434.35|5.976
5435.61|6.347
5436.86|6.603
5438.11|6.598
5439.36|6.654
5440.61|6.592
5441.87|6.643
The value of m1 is 1.2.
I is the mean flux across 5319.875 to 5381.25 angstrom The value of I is 6.41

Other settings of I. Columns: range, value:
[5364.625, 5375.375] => 6.26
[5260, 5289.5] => 6.04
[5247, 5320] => 6.25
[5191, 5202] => 5.82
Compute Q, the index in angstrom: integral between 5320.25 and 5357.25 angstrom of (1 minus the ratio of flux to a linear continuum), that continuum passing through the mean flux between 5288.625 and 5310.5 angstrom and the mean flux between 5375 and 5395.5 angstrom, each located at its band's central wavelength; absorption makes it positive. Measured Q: 0.96 angstrom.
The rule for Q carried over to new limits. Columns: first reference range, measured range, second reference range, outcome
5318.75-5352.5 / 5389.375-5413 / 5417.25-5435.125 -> 1.34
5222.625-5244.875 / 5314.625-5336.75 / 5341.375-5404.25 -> 0.66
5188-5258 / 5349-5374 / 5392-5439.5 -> -1.01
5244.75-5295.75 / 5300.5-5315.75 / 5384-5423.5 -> -1.40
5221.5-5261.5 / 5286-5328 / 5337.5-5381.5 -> -0.76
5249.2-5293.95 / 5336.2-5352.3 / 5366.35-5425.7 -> -0.19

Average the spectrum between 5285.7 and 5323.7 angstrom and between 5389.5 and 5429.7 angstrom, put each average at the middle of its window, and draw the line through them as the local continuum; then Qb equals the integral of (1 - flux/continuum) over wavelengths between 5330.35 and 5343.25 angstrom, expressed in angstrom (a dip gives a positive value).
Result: 0.3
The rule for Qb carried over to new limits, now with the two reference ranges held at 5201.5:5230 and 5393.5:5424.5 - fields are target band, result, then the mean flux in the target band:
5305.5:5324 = -1.46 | 6.51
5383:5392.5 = -0.24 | 6.46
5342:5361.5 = -1.47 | 6.64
